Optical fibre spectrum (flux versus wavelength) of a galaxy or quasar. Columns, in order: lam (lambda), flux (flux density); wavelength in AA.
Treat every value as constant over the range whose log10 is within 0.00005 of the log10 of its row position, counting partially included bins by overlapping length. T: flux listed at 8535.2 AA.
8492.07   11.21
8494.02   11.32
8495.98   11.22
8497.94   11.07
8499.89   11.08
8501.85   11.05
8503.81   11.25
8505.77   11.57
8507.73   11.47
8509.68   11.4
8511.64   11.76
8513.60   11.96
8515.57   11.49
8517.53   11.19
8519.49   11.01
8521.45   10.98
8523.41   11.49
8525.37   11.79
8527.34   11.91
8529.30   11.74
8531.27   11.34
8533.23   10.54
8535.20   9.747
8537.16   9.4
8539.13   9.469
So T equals 9.747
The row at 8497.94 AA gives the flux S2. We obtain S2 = 11.07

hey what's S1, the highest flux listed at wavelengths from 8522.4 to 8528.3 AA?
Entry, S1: 11.91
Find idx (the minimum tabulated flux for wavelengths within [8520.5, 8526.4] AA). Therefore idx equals 10.98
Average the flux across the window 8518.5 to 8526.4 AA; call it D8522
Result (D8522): 11.3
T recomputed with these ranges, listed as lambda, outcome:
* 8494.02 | 11.32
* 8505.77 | 11.57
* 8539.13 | 9.469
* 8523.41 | 11.49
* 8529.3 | 11.74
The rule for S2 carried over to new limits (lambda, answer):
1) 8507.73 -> 11.47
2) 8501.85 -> 11.05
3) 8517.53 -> 11.19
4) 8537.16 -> 9.4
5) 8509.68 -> 11.4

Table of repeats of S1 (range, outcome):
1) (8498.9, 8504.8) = 11.25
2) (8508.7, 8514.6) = 11.96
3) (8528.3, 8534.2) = 11.74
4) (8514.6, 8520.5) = 11.49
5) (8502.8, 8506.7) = 11.57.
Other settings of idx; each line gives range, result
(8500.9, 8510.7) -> 11.05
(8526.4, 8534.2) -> 10.54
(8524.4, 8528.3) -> 11.79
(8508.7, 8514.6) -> 11.4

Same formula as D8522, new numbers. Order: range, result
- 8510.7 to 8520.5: 11.5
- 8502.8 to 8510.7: 11.4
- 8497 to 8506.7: 11.2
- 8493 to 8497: 11.3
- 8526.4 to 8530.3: 11.8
